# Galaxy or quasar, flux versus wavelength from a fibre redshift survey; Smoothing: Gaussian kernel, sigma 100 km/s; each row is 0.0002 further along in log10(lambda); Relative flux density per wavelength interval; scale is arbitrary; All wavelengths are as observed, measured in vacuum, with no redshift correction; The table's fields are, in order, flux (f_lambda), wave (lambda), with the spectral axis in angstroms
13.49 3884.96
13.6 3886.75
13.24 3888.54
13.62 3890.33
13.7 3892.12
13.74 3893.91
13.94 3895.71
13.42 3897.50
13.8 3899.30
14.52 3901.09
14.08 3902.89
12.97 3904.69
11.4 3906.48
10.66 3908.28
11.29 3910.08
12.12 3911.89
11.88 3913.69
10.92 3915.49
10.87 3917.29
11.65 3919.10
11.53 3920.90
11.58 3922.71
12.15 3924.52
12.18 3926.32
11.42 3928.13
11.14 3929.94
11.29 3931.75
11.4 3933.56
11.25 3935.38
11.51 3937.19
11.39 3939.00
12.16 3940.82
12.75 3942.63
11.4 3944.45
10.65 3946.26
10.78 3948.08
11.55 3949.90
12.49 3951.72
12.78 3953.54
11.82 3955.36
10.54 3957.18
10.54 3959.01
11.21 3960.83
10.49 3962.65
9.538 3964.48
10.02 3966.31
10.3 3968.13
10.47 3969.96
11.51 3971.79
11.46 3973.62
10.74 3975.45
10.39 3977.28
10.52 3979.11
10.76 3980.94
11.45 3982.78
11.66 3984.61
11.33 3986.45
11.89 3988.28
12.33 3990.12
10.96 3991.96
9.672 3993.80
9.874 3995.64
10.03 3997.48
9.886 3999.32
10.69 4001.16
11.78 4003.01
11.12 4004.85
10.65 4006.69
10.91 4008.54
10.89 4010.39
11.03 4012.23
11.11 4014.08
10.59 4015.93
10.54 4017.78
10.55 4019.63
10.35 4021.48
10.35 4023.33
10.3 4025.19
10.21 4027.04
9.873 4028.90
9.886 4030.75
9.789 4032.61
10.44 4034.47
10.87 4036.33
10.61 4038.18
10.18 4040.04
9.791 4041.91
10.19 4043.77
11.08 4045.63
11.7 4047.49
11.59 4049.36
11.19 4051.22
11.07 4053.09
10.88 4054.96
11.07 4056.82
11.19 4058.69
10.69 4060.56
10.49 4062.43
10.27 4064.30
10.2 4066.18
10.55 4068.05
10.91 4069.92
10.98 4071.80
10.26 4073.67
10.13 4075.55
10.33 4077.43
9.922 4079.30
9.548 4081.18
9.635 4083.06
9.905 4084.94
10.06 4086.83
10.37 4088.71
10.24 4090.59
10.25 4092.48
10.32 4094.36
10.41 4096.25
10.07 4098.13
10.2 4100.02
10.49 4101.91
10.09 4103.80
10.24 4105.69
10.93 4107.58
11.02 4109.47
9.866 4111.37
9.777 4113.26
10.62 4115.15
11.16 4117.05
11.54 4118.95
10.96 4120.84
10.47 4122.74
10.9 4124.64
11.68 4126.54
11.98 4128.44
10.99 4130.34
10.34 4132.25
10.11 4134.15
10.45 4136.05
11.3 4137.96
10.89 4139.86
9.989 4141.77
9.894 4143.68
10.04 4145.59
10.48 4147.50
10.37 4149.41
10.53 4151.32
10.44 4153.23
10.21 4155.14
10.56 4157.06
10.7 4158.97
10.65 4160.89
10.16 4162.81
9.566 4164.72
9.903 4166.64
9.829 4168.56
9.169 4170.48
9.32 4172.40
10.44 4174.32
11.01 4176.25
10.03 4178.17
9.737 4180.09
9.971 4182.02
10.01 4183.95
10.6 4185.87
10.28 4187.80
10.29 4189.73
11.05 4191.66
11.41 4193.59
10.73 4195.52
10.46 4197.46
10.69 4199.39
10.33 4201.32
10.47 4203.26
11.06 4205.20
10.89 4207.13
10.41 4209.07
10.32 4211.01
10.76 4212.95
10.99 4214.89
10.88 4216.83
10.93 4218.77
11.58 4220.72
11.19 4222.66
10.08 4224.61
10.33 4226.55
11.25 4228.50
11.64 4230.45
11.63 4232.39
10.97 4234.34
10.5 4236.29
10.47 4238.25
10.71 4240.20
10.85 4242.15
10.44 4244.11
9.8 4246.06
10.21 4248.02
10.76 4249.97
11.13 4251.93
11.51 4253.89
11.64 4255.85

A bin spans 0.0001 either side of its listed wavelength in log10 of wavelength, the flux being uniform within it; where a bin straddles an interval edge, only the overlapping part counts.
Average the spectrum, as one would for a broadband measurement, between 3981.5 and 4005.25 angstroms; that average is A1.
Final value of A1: 11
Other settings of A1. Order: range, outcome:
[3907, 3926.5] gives 11.5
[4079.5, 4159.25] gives 10.5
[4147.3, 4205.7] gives 10.3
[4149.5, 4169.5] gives 10.3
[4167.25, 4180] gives 9.95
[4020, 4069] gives 10.6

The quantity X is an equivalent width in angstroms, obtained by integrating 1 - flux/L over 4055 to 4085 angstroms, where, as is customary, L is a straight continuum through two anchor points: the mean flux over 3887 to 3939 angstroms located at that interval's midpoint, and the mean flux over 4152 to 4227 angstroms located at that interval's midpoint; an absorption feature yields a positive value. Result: 2.2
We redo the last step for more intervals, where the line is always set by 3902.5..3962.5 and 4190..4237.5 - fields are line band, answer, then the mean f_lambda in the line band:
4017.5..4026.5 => 0.8 angstroms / 10.4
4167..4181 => 1.3 angstroms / 9.94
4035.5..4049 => 0.7 angstroms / 10.7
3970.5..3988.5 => 0.5 angstroms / 11.1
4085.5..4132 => 2.2 angstroms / 10.6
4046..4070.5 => 0.7 angstroms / 10.9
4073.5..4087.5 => 1.5 angstroms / 9.95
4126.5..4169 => 2.1 angstroms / 10.5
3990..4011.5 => 1.4 angstroms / 10.7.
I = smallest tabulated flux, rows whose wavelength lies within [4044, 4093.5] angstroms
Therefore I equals 9.548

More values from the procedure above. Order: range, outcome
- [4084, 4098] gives 9.905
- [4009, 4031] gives 9.873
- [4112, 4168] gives 9.566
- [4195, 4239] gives 10.08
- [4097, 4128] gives 9.777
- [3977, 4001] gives 9.672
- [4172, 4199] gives 9.32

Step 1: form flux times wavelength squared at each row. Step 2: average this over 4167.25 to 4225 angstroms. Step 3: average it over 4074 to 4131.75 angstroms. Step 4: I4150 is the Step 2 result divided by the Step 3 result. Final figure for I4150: 1.05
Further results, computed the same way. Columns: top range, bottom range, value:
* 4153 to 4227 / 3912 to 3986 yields 1.05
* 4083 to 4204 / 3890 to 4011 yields 1.00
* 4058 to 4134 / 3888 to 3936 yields 0.94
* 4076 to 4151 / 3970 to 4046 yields 1.03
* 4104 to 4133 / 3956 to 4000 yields 1.08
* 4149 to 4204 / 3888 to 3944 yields 0.96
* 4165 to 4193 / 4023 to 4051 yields 1.04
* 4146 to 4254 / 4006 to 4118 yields 1.08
